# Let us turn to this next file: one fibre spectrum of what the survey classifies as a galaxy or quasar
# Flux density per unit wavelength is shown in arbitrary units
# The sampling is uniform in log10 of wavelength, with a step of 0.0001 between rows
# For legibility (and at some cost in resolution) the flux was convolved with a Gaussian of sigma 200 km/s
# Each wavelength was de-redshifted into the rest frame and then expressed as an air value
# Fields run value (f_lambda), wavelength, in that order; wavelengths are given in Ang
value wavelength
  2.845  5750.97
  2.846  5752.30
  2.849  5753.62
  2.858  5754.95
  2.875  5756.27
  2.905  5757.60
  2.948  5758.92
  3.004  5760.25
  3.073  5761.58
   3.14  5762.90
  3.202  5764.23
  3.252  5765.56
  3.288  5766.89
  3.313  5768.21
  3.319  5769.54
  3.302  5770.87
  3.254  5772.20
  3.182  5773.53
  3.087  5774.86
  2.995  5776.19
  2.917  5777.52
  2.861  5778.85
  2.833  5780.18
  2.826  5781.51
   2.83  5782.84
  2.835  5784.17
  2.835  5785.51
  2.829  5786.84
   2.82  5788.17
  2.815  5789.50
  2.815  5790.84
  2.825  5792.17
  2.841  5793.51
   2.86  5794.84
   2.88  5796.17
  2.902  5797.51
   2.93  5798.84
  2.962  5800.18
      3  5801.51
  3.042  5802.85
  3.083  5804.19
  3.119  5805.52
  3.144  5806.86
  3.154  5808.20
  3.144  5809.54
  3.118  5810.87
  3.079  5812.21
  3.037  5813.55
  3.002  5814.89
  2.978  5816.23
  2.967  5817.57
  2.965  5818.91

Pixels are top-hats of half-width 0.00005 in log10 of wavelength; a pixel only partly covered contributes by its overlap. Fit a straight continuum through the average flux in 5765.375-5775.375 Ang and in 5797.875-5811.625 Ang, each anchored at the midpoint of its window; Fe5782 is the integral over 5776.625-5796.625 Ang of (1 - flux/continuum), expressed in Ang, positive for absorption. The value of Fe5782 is 2.0 Ang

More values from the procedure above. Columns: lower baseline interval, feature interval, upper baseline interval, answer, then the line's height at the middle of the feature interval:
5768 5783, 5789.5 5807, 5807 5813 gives 0.9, 3.1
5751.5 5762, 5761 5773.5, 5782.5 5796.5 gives -1.5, 2.89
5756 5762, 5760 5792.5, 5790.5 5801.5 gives -1.0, 2.93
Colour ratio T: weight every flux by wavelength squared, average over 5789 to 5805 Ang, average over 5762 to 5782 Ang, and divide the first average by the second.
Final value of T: 0.9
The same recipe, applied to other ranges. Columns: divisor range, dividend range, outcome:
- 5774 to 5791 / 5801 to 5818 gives 1.08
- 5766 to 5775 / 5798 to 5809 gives 0.95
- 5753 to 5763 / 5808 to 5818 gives 1.06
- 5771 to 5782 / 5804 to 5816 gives 1.04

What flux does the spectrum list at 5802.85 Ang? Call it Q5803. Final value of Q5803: 3.042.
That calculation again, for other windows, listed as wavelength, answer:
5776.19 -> 2.995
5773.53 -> 3.182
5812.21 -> 3.079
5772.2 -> 3.254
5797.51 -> 2.902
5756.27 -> 2.875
